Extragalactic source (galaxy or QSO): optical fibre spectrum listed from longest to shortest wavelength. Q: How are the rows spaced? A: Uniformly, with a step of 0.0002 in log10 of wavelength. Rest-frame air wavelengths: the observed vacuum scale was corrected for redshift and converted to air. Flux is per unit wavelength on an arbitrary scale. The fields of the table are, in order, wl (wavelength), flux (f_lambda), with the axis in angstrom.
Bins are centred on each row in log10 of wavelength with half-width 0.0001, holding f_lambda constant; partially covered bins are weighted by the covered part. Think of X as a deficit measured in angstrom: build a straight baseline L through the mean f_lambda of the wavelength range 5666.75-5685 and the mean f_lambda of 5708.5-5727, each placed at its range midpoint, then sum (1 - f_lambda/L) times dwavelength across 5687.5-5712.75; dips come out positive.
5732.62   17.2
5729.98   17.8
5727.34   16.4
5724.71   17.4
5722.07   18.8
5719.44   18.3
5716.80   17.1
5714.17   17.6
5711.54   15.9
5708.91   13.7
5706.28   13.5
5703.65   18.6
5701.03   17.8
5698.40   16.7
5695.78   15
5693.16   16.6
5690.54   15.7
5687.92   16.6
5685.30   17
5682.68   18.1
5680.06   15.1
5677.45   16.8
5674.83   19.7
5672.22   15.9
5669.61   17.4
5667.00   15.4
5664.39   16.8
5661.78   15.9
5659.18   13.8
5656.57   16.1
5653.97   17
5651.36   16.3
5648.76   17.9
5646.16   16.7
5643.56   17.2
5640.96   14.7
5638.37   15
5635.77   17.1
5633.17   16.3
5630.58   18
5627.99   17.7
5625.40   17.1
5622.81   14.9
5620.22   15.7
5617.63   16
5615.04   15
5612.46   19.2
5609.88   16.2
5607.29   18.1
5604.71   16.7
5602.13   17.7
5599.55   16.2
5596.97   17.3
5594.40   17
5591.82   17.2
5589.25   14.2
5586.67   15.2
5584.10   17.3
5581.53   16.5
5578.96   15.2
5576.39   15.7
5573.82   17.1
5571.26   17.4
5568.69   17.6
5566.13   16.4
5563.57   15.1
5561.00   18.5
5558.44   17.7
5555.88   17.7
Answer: 1.6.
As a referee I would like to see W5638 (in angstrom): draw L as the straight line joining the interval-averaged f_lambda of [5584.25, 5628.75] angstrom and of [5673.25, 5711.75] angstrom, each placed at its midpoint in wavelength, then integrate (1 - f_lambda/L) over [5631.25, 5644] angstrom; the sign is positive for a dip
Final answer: 0.3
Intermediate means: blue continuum 16.6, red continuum 16.5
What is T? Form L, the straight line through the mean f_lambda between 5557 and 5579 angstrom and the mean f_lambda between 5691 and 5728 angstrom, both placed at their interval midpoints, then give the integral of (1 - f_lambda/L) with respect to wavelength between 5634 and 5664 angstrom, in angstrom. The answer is 1.0 angstrom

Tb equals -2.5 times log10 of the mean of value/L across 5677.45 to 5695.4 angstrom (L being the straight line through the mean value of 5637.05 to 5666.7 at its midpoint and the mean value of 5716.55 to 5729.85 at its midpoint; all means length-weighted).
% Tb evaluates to 0.03 mag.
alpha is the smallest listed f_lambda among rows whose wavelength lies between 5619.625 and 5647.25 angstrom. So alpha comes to 14.7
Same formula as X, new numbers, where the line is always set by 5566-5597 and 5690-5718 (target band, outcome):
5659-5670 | 0.2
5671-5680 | -0.5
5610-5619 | -0.2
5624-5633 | -0.6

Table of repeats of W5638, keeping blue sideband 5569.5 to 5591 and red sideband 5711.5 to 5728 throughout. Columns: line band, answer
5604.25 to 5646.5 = 0.04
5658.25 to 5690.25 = 0.97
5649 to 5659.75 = 0.46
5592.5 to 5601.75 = -0.37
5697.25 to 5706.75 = 0.22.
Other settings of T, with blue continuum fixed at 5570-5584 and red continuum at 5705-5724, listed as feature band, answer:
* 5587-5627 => -0.2 angstrom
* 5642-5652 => -0.3 angstrom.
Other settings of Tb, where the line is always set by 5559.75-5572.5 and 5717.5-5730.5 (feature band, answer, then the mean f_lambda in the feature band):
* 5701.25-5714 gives 0.117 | 15.8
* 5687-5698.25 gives 0.098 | 16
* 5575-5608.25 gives 0.041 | 16.5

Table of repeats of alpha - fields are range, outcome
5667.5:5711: 13.5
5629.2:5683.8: 13.8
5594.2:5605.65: 16.2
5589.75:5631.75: 14.9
